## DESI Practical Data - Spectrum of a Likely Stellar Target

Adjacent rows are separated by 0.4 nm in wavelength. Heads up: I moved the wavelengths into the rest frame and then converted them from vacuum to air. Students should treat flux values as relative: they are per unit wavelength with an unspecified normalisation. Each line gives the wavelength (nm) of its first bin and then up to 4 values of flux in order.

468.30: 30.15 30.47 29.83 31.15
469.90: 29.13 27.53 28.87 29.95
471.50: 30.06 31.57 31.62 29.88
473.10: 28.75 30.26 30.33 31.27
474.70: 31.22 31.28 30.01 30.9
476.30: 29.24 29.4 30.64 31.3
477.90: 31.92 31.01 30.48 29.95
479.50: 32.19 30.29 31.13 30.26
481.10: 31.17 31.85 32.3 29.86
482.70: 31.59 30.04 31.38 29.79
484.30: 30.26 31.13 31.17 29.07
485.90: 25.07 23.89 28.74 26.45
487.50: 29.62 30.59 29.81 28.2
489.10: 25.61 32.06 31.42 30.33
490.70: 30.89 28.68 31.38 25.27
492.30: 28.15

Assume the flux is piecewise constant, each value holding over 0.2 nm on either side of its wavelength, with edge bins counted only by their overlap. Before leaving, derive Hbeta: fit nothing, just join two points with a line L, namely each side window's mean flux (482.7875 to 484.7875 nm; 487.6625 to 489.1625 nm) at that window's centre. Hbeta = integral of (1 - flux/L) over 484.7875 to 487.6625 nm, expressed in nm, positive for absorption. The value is 0.18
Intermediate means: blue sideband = 30.5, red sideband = 28.8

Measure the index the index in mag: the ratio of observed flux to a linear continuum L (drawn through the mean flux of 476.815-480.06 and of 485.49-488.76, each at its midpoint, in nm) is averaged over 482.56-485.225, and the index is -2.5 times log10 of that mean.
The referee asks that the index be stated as -0.06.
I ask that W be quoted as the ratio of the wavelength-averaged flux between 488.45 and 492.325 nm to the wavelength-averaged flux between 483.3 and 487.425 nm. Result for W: 1.0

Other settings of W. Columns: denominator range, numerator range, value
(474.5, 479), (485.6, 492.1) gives 0.93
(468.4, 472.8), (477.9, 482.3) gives 1.03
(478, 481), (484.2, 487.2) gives 0.92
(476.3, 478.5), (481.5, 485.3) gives 1.01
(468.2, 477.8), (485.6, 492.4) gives 0.95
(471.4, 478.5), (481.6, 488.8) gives 0.96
